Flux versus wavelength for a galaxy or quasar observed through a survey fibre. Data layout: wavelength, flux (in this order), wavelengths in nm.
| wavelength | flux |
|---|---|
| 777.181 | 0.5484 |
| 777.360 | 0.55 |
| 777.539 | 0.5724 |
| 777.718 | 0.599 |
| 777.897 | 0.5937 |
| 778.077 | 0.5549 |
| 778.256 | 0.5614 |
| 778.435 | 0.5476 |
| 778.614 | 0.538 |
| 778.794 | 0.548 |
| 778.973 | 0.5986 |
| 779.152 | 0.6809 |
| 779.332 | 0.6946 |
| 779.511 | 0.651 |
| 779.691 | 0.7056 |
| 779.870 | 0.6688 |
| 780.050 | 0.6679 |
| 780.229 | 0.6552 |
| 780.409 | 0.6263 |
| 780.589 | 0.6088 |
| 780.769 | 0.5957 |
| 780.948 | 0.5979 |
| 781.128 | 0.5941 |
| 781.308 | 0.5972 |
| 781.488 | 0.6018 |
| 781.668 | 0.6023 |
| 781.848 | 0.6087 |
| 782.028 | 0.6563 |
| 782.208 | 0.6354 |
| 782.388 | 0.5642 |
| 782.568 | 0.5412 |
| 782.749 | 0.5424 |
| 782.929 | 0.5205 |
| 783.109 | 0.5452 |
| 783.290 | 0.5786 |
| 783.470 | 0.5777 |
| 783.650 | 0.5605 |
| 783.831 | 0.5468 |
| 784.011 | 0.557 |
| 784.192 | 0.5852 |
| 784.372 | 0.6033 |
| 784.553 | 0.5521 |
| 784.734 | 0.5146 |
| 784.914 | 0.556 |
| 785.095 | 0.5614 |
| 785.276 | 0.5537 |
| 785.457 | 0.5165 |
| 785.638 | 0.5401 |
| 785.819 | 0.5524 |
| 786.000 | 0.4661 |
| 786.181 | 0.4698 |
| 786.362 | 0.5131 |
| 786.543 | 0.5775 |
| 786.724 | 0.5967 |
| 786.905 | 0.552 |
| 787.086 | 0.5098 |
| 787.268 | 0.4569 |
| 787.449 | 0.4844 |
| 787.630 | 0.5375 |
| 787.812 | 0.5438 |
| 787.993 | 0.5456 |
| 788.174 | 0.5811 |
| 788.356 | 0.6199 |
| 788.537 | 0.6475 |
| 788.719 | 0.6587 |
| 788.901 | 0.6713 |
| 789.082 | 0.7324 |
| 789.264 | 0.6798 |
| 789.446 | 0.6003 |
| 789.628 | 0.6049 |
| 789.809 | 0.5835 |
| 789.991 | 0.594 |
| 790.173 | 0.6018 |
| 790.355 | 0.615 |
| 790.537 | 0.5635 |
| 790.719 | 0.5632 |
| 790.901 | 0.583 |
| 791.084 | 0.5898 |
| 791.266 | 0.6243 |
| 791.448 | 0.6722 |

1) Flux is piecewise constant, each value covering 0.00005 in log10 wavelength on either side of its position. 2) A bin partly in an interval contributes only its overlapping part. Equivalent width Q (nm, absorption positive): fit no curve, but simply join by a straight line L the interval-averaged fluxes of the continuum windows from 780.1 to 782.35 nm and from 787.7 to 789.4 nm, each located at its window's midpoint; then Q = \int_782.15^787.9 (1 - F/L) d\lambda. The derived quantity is 0.73 nm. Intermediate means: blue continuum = 0.615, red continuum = 0.629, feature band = 0.544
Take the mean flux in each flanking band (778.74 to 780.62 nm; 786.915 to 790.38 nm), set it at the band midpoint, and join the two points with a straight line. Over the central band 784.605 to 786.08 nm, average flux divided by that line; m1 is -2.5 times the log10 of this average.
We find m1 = 0.15 mag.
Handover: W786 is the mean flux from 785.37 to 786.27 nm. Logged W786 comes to 0.509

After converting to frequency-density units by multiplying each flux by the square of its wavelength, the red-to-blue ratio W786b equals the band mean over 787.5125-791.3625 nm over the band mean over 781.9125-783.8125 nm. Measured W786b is 1.1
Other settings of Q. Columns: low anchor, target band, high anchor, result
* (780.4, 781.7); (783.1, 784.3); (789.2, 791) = 0.07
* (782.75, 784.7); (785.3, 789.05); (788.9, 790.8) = 0.24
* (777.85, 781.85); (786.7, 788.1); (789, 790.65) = 0.21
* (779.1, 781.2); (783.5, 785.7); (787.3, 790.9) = 0.24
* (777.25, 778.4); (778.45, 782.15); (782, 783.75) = -0.35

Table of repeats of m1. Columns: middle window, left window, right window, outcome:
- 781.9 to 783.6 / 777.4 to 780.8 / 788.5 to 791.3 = 0.075 mag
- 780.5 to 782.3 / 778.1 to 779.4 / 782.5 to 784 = -0.077 mag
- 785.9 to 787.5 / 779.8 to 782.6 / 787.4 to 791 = 0.176 mag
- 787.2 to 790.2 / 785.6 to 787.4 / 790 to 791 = -0.076 mag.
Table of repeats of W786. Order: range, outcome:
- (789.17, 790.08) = 0.613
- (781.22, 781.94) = 0.603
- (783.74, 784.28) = 0.562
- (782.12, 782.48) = 0.6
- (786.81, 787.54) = 0.502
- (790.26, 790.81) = 0.581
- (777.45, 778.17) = 0.579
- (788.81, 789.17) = 0.703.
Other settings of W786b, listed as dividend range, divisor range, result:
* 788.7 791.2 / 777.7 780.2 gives 1.03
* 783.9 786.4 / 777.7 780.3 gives 0.89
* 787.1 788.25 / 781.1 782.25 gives 0.87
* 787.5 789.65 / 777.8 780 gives 1.03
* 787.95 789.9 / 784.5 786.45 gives 1.21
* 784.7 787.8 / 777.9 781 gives 0.87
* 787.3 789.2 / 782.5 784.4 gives 1.09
